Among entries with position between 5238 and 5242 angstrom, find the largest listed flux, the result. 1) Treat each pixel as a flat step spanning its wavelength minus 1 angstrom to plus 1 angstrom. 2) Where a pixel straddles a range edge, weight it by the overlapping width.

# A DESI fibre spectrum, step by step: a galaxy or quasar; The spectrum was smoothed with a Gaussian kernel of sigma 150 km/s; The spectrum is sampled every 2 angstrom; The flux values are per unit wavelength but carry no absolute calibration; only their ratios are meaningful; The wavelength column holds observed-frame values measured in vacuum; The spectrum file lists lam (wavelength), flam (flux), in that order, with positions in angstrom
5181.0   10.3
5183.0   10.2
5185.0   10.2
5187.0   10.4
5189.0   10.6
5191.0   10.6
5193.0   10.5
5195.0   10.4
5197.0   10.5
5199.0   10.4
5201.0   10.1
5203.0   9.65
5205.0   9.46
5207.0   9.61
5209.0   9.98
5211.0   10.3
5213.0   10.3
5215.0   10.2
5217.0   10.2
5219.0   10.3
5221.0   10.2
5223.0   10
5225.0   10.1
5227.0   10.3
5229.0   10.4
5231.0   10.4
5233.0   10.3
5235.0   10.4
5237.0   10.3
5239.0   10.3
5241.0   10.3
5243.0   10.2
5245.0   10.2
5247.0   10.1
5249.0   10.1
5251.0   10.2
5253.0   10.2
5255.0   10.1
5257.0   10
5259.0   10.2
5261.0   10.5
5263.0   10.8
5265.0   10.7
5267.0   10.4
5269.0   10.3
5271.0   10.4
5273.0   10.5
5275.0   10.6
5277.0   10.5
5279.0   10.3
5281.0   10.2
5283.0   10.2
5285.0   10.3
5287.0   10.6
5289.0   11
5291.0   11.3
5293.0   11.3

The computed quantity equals 10.3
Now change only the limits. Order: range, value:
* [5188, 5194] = 10.6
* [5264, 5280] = 10.7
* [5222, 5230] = 10.4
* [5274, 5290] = 11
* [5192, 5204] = 10.5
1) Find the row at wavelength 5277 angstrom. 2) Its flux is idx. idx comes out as 10.5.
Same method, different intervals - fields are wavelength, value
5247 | 10.1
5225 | 10.1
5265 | 10.7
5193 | 10.5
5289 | 11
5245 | 10.2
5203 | 9.65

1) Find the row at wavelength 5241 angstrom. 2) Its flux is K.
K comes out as 10.3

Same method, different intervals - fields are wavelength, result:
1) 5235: 10.4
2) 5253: 10.2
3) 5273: 10.5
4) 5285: 10.3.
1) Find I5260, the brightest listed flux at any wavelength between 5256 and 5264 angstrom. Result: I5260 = 10.8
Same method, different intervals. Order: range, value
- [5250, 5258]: 10.2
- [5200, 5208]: 10.1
